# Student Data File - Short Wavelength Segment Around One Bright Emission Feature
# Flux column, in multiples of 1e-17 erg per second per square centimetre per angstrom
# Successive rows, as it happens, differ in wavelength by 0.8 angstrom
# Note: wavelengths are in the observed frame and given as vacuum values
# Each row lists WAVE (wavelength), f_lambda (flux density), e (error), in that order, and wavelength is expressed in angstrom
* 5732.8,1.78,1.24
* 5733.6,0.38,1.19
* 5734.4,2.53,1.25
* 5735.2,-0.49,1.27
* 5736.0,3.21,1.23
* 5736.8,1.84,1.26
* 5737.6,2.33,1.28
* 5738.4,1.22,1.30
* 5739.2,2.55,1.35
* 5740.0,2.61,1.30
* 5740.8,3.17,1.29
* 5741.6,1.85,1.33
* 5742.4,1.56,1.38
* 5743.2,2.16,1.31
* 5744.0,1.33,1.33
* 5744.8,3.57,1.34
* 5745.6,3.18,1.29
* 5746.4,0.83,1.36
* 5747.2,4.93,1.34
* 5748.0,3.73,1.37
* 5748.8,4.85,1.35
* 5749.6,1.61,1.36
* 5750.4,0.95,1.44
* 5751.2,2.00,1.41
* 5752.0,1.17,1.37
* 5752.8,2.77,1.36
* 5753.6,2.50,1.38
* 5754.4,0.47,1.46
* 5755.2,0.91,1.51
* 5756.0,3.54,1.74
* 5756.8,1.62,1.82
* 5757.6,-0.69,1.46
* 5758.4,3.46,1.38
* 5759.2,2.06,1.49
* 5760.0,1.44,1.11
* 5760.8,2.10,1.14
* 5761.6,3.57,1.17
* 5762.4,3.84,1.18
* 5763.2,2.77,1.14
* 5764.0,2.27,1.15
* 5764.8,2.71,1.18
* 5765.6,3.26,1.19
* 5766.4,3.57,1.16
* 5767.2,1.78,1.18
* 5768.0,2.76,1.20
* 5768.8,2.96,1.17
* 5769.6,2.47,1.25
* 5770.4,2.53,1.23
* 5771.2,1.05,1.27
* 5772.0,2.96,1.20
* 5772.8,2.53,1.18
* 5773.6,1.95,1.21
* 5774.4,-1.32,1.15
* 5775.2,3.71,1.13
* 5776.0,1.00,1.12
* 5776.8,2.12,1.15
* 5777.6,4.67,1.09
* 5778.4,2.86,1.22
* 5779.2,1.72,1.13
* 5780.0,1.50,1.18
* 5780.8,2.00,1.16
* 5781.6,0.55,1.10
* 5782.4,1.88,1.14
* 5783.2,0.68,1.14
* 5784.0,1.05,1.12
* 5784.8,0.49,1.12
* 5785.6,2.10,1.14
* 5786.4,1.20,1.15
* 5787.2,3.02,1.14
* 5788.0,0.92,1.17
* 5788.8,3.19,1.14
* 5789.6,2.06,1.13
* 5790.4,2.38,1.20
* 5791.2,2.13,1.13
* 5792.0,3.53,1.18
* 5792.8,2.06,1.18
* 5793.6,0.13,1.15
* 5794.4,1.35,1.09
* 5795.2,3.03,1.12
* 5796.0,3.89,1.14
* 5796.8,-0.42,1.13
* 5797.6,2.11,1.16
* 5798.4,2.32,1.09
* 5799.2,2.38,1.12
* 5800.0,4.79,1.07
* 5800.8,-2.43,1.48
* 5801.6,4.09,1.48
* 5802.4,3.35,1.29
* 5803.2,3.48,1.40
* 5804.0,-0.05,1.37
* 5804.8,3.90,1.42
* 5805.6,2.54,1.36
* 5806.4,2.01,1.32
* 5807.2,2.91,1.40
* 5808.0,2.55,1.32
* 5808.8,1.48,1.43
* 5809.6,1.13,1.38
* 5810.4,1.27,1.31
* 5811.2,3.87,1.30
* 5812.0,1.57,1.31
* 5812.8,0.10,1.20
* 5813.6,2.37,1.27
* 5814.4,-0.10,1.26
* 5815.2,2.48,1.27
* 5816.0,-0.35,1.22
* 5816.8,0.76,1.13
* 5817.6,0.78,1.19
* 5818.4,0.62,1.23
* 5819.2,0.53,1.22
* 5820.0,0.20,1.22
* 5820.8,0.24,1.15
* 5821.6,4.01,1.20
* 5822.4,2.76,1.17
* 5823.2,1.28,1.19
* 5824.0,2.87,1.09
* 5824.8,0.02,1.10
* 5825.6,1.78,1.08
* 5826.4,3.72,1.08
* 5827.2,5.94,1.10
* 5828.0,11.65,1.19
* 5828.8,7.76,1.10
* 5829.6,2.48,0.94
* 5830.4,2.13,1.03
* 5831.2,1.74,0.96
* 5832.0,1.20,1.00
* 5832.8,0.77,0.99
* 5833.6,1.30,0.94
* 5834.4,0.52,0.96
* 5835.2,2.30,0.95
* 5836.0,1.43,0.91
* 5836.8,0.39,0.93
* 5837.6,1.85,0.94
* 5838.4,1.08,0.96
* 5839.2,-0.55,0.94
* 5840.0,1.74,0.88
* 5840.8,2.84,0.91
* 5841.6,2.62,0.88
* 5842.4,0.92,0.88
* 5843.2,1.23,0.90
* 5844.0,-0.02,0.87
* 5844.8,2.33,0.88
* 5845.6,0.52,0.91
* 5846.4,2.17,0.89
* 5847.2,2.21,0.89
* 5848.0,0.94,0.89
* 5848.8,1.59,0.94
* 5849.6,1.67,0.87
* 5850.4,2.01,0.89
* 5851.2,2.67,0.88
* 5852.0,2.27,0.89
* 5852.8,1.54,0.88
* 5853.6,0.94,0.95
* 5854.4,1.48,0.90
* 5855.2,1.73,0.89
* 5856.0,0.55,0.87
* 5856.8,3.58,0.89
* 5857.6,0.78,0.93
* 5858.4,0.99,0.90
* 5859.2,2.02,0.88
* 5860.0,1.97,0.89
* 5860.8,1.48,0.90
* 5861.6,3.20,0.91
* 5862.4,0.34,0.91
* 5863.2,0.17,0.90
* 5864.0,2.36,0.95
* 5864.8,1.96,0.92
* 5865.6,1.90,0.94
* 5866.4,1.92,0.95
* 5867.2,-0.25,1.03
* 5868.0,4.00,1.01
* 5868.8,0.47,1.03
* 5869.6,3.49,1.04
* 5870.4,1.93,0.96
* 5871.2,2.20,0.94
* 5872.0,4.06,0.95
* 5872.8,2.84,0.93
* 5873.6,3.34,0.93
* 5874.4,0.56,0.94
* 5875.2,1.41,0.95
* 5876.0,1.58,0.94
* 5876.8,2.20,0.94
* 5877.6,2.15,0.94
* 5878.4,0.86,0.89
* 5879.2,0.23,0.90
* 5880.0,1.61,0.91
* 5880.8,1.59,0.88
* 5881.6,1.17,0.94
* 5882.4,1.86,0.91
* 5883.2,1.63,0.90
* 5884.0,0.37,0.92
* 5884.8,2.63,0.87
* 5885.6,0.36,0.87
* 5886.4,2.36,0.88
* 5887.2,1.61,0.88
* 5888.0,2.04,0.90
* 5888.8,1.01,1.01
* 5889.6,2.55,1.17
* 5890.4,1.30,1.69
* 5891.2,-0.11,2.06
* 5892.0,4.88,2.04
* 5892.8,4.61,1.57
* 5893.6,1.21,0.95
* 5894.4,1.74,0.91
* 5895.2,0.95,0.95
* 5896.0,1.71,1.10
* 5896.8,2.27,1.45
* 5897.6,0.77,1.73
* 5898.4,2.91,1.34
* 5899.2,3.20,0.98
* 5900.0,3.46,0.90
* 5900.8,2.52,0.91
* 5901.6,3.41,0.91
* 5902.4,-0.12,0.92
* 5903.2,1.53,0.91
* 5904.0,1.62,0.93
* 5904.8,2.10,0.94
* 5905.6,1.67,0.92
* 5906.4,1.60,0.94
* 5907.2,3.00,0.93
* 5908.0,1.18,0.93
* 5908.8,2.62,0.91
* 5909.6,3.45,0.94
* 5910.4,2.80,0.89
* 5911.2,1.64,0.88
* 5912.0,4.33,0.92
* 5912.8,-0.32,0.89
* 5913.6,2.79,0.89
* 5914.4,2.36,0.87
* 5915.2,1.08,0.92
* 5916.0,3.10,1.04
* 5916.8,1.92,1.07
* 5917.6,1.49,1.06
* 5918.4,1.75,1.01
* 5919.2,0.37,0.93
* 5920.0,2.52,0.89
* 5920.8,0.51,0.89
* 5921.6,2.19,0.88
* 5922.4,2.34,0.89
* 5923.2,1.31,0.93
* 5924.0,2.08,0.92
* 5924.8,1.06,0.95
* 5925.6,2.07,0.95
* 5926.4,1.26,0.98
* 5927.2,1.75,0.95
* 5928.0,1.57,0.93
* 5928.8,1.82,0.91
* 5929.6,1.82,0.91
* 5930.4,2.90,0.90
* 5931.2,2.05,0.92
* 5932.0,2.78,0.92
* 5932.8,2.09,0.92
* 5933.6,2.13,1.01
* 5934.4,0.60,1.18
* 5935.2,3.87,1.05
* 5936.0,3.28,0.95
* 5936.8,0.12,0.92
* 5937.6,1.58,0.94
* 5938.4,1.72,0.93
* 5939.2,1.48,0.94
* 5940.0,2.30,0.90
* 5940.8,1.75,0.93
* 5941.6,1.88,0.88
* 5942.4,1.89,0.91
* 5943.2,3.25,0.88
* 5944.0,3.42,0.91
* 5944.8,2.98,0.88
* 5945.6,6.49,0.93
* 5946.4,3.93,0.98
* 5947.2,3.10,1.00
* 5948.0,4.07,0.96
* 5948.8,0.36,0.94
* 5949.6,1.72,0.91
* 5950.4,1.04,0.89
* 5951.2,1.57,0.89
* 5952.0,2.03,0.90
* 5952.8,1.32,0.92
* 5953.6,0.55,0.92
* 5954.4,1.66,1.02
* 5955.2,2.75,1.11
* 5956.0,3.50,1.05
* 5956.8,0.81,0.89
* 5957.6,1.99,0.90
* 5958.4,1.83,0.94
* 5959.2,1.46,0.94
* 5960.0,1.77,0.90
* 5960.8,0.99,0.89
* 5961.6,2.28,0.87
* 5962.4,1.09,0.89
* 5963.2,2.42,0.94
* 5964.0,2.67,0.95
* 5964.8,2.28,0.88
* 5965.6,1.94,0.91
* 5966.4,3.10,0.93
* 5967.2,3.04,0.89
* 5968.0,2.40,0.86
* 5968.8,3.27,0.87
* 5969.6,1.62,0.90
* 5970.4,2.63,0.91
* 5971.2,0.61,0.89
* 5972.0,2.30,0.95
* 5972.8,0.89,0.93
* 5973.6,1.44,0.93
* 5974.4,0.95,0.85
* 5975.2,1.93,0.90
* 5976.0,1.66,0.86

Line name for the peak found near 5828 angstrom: H-beta 4861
